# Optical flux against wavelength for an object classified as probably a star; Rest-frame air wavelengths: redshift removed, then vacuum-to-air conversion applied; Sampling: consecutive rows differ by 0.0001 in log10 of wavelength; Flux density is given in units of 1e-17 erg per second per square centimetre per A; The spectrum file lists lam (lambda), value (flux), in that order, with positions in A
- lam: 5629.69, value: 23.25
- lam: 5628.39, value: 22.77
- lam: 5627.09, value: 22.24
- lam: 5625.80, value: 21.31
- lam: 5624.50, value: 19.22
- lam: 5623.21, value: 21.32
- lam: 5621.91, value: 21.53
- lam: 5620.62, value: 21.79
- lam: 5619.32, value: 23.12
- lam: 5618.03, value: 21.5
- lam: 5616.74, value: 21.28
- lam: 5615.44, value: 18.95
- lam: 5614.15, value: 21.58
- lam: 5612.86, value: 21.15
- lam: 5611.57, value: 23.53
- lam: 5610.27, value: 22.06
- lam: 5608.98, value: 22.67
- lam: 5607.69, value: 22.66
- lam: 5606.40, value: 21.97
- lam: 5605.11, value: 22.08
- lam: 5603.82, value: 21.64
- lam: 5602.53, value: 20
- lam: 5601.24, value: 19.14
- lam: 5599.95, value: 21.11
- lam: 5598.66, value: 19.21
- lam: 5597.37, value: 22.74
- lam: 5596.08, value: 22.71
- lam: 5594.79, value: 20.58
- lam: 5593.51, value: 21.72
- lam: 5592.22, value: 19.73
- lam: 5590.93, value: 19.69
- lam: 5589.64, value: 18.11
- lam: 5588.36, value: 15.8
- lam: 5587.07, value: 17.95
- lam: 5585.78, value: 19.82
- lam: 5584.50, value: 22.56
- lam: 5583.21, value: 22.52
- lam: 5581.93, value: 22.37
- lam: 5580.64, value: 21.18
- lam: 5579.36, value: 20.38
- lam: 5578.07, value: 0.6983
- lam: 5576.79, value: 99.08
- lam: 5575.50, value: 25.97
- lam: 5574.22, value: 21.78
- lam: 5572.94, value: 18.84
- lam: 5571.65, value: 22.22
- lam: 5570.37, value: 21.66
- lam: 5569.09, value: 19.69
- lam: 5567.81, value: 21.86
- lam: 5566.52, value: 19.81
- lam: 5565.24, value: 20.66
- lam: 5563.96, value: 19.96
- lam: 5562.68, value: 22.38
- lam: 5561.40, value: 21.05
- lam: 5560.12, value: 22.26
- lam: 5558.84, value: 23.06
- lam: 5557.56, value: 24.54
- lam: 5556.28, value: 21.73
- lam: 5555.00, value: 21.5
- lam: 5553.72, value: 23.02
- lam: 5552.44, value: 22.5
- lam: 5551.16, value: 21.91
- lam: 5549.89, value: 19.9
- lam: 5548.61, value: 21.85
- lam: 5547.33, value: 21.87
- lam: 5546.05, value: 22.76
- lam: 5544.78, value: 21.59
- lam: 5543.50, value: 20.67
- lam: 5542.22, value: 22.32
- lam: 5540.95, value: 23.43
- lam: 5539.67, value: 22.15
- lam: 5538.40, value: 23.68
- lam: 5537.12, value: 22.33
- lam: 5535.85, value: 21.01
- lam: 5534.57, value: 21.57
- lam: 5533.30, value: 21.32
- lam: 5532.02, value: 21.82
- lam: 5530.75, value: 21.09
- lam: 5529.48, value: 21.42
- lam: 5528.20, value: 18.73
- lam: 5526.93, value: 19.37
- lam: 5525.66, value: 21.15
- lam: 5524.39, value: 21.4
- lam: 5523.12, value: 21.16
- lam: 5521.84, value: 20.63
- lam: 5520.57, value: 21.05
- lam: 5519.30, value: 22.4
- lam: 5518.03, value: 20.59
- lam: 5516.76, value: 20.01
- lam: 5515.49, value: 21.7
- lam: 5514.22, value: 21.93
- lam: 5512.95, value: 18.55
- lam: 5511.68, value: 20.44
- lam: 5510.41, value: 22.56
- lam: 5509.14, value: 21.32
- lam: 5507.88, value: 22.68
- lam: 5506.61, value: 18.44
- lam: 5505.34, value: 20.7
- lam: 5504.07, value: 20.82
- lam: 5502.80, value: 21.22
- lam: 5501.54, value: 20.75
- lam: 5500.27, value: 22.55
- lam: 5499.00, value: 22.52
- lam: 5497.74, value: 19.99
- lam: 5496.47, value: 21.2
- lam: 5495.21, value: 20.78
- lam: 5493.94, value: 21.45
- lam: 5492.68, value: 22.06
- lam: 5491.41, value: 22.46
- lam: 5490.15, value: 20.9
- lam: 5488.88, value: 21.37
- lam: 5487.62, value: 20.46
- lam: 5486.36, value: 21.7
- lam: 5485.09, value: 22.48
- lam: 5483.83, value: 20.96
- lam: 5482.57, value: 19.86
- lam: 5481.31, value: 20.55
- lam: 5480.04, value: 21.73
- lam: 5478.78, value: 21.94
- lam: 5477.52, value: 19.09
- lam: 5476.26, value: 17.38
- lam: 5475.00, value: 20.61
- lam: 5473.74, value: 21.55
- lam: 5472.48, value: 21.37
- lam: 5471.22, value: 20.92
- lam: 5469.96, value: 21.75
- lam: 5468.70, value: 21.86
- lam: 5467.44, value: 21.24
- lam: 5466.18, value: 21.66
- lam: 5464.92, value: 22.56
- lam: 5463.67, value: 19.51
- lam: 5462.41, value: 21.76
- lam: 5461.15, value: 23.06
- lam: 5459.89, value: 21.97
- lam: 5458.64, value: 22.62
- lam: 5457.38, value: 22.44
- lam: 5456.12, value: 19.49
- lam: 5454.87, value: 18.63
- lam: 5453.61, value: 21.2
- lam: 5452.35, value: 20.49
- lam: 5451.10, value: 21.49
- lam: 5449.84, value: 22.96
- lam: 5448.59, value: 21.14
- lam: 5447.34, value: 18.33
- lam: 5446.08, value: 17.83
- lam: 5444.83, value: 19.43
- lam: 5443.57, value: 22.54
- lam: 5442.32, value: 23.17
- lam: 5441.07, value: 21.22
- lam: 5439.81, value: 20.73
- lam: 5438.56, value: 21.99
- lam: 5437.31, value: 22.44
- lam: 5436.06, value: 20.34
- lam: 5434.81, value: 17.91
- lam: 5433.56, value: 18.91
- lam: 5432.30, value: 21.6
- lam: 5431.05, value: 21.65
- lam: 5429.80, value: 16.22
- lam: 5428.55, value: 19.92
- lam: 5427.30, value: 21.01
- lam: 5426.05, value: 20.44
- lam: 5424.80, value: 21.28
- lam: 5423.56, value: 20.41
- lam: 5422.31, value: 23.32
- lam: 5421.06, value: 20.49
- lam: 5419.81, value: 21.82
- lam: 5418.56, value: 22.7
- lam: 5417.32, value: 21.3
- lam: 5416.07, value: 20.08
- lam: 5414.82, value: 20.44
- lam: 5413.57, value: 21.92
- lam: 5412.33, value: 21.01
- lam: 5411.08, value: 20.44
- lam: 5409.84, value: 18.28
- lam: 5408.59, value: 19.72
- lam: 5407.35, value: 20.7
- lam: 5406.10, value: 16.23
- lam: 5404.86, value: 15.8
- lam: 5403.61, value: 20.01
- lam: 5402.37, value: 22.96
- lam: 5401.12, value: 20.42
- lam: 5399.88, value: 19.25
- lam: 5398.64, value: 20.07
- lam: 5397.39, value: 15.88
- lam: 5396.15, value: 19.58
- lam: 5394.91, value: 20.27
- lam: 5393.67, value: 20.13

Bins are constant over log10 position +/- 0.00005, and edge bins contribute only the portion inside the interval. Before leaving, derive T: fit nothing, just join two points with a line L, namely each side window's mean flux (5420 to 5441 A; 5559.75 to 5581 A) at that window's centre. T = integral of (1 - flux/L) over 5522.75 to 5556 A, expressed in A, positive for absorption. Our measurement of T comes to 3.1 A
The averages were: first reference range 20.6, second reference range 24.8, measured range 21.6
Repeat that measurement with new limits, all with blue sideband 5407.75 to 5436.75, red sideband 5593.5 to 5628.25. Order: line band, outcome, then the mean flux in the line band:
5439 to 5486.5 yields -0.75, 21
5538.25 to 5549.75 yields -0.53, 22.1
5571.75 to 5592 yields -2.84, 24.3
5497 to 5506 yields -0.14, 21.2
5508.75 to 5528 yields 0.08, 20.9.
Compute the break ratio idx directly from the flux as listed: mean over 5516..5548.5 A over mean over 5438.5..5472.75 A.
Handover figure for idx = 1.0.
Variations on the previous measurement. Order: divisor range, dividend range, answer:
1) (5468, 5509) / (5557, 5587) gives 1.14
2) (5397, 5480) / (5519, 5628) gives 1.07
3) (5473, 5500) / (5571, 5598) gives 1.12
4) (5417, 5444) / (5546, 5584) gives 1.13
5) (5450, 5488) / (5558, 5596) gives 1.08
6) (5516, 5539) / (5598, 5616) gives 1.01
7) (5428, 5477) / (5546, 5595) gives 1.09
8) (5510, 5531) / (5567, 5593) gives 1.13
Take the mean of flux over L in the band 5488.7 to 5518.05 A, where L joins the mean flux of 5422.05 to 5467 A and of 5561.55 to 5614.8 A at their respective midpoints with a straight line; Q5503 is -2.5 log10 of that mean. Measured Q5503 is 0.02 mag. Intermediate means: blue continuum 20.9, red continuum 22.5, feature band 21.1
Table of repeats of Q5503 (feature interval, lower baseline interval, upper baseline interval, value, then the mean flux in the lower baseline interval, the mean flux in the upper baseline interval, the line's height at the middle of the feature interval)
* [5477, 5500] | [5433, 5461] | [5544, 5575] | -0.01 mag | 20.8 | 21.6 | 21.1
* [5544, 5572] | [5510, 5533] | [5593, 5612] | -0.03 mag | 20.9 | 21.6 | 21.2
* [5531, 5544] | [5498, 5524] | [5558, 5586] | 0.02 mag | 21.1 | 24.2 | 22.4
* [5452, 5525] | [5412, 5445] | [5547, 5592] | 0.03 mag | 20.9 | 22.8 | 21.7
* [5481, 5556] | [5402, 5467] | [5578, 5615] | -0.04 mag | 20.7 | 20.6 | 20.6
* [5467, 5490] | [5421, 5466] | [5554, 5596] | 0.02 mag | 20.9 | 22.8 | 21.4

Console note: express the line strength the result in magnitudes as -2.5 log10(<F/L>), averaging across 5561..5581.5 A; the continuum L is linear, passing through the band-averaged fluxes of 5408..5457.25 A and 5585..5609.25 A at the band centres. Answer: -0.209 mag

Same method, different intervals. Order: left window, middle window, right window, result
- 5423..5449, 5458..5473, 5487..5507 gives -0.05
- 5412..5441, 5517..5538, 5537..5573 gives 0.03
